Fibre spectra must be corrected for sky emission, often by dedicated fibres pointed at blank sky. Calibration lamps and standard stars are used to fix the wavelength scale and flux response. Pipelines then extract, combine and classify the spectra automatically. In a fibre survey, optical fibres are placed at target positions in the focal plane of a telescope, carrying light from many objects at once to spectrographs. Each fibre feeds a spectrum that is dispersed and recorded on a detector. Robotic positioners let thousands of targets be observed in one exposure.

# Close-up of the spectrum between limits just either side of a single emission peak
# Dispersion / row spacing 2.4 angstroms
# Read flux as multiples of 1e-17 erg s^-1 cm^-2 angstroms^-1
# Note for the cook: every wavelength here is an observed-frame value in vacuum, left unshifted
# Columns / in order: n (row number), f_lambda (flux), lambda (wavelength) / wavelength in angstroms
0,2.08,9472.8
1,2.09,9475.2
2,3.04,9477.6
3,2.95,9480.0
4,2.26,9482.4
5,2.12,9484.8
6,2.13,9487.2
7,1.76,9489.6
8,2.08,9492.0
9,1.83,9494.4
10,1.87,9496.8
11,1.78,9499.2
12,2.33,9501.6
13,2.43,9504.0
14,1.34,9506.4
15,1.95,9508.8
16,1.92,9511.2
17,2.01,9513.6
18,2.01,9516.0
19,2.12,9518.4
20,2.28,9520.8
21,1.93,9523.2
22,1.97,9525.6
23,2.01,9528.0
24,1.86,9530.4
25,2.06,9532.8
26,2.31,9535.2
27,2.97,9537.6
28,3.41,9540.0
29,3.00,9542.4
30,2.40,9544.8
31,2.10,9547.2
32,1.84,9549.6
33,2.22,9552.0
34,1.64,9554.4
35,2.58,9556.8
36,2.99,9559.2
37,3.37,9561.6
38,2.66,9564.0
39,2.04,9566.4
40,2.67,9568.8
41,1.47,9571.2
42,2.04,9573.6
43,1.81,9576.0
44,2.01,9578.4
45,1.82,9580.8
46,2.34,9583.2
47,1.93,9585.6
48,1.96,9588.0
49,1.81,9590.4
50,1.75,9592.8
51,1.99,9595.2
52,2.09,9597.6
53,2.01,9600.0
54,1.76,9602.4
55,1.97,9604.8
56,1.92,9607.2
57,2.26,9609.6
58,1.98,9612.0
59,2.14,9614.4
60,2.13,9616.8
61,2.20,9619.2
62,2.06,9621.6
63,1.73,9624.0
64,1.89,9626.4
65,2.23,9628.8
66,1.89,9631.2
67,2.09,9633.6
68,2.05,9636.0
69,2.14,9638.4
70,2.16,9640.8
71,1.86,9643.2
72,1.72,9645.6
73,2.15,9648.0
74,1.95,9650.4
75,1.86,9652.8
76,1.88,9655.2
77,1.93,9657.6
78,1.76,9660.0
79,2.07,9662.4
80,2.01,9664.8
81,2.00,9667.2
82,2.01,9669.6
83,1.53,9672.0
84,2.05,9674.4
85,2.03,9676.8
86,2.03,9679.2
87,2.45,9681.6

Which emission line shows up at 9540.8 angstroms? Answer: [S II] 6716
